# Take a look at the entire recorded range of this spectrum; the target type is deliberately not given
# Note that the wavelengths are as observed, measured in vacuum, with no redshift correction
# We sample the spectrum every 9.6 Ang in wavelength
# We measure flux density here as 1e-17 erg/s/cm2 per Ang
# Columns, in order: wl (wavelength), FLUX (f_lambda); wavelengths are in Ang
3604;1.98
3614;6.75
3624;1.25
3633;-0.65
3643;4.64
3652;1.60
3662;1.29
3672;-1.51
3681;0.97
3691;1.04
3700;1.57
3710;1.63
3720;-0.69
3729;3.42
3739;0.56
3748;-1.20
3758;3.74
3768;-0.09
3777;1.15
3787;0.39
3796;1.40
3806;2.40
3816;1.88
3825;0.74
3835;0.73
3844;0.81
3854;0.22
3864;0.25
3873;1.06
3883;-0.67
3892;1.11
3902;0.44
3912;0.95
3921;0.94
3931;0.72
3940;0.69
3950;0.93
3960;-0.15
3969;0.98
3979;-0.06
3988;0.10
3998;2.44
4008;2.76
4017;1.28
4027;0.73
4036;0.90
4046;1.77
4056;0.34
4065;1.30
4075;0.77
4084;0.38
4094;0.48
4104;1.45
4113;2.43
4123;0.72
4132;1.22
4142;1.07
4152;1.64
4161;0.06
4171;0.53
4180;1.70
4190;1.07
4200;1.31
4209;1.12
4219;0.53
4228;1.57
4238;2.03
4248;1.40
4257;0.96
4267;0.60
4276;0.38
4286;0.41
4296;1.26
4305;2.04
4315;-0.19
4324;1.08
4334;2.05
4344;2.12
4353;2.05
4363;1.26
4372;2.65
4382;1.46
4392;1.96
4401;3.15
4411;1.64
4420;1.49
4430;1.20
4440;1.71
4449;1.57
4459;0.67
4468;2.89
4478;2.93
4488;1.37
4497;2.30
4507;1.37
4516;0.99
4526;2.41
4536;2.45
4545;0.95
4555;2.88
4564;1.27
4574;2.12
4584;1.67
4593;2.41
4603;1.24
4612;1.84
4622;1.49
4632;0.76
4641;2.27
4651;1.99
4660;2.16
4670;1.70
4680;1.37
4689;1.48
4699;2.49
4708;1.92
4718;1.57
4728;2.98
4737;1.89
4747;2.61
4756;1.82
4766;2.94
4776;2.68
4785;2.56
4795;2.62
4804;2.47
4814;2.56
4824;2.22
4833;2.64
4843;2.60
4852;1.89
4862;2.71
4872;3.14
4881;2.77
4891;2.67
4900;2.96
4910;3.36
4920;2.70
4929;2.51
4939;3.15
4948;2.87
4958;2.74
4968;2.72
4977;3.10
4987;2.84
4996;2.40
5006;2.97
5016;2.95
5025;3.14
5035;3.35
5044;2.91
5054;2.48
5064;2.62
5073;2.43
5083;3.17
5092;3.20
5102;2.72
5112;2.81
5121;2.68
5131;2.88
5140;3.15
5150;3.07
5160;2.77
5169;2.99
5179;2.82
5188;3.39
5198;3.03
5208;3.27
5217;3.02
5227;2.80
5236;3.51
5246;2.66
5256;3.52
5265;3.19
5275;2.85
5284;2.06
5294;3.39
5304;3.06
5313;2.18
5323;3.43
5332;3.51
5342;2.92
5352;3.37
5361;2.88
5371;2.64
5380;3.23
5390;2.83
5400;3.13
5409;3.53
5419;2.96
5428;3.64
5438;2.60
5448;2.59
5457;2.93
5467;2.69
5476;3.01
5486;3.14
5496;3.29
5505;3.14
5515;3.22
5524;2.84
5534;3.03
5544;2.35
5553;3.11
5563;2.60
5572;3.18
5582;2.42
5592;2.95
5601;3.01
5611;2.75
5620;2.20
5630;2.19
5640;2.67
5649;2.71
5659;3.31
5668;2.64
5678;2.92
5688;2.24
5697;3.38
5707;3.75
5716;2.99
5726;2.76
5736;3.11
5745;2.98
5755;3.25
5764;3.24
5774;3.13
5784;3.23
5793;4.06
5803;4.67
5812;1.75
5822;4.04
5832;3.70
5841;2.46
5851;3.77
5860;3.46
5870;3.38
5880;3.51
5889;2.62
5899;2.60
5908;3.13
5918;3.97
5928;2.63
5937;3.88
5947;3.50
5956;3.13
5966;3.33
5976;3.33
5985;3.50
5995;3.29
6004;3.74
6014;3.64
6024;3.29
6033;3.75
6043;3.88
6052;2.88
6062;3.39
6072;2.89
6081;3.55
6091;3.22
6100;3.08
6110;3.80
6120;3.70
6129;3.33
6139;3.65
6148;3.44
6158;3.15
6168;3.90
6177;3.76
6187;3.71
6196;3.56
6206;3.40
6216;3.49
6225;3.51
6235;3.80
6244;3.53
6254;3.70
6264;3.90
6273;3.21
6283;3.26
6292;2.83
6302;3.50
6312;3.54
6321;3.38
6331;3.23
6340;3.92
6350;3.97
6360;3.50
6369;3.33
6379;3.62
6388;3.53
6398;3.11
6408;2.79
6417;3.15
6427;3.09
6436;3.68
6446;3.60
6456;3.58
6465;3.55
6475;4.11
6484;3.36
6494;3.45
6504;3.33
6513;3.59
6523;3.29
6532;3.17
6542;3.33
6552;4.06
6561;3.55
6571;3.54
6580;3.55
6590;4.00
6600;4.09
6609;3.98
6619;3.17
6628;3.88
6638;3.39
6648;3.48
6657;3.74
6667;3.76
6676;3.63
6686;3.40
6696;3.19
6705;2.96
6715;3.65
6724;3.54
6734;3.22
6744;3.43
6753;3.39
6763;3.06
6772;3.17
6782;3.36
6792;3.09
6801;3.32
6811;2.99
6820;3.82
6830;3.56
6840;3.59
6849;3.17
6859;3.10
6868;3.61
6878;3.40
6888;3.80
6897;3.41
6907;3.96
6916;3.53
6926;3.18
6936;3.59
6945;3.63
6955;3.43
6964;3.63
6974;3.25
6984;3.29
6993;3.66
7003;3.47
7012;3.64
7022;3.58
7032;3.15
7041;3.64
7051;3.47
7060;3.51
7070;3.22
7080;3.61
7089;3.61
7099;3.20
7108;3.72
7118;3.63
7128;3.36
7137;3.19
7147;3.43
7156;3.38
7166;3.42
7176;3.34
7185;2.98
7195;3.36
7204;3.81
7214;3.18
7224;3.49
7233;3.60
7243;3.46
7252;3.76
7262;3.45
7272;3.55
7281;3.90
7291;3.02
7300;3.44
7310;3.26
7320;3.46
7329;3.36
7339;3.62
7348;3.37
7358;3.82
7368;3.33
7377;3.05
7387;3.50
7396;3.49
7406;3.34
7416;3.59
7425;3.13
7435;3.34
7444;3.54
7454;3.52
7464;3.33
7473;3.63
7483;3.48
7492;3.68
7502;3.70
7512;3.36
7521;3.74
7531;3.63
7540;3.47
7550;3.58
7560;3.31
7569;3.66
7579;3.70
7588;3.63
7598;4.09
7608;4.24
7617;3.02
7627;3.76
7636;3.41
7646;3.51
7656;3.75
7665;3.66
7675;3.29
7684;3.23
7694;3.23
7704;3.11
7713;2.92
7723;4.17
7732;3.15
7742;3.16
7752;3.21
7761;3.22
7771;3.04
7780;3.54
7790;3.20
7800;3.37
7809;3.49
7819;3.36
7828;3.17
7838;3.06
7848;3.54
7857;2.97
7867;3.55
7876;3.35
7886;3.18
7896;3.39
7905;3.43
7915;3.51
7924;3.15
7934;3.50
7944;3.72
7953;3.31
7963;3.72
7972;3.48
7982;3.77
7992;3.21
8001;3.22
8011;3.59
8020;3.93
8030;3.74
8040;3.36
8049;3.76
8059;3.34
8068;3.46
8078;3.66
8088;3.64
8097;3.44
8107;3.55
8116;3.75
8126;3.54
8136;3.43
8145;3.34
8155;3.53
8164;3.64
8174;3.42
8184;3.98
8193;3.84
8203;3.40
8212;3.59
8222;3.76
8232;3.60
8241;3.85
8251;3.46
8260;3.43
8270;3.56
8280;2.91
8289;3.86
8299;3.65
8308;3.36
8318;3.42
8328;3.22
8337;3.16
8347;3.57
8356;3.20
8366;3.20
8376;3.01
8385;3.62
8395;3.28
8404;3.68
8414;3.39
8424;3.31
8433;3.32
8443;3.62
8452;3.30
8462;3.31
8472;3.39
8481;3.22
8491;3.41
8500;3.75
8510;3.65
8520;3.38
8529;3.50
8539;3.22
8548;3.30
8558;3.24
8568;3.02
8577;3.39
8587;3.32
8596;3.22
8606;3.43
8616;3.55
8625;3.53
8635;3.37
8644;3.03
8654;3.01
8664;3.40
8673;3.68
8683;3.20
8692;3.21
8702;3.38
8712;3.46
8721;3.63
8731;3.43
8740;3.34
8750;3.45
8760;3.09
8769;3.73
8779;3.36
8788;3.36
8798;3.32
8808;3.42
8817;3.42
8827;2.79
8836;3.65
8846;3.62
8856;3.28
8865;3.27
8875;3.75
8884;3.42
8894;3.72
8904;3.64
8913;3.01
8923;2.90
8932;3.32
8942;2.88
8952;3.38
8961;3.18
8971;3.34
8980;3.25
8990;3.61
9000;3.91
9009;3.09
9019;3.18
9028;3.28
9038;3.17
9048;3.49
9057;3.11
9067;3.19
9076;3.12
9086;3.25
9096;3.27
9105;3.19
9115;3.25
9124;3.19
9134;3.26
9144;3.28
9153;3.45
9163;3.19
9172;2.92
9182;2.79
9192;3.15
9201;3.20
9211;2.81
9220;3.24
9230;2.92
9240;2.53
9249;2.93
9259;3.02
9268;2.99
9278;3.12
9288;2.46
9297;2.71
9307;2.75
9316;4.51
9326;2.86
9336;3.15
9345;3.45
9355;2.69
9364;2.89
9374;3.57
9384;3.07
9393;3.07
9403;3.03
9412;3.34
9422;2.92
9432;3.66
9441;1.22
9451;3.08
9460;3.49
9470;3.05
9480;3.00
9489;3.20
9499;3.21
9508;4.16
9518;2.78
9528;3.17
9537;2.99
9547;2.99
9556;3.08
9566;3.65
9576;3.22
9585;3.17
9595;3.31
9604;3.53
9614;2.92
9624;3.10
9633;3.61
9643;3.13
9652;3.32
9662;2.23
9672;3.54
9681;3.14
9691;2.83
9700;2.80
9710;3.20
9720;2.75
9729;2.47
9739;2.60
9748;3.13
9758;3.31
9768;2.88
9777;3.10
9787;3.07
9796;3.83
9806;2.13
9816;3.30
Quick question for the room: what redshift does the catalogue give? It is 0.09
